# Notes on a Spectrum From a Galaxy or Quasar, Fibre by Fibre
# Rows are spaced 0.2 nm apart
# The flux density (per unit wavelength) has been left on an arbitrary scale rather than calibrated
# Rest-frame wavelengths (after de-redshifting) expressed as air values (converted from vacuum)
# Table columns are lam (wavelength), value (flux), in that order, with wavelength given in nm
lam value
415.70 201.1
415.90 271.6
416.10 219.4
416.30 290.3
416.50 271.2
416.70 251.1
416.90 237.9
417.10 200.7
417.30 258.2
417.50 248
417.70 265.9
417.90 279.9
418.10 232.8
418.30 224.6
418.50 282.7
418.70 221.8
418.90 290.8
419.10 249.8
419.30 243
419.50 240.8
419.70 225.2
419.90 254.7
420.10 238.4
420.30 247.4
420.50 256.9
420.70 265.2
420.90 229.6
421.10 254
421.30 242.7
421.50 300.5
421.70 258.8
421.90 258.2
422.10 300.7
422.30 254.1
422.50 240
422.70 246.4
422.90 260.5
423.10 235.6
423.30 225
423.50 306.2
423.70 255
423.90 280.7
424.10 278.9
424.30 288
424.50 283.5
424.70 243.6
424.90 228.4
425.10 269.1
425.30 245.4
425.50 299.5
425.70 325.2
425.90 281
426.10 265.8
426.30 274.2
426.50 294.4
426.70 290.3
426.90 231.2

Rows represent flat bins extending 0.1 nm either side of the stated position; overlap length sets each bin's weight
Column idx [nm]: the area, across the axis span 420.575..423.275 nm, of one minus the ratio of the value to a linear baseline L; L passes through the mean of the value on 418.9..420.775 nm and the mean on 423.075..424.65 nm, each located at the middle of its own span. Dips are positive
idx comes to 0.03 nm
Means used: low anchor 249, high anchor 270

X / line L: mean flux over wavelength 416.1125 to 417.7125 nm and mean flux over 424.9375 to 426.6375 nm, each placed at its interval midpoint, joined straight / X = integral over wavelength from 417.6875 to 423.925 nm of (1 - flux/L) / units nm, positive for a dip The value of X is 0.20 nm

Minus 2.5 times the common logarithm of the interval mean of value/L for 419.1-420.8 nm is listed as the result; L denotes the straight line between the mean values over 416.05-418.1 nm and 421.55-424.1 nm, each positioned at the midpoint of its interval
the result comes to 0.04 mag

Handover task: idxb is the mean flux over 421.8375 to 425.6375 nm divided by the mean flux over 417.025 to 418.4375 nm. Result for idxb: 1.07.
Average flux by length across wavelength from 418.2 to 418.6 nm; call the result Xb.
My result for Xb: 254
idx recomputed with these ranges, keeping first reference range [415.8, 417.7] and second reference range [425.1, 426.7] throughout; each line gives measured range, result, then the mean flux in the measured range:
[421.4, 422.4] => -0.021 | 274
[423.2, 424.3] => 0.019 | 271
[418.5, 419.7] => 0.041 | 250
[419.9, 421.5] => 0.080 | 251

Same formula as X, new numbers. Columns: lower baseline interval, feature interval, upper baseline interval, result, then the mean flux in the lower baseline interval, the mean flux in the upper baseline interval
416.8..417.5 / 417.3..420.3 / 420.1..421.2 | -0.107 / 235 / 250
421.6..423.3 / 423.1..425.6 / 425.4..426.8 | 0.068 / 255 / 290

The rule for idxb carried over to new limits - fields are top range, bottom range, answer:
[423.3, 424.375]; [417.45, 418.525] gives 1.09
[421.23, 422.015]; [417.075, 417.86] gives 1.07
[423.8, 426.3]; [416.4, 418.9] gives 1.10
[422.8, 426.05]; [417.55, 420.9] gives 1.07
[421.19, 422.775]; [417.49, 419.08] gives 1.03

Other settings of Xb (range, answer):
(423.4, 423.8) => 281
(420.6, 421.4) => 248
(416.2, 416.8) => 271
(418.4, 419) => 265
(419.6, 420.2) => 239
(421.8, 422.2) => 279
